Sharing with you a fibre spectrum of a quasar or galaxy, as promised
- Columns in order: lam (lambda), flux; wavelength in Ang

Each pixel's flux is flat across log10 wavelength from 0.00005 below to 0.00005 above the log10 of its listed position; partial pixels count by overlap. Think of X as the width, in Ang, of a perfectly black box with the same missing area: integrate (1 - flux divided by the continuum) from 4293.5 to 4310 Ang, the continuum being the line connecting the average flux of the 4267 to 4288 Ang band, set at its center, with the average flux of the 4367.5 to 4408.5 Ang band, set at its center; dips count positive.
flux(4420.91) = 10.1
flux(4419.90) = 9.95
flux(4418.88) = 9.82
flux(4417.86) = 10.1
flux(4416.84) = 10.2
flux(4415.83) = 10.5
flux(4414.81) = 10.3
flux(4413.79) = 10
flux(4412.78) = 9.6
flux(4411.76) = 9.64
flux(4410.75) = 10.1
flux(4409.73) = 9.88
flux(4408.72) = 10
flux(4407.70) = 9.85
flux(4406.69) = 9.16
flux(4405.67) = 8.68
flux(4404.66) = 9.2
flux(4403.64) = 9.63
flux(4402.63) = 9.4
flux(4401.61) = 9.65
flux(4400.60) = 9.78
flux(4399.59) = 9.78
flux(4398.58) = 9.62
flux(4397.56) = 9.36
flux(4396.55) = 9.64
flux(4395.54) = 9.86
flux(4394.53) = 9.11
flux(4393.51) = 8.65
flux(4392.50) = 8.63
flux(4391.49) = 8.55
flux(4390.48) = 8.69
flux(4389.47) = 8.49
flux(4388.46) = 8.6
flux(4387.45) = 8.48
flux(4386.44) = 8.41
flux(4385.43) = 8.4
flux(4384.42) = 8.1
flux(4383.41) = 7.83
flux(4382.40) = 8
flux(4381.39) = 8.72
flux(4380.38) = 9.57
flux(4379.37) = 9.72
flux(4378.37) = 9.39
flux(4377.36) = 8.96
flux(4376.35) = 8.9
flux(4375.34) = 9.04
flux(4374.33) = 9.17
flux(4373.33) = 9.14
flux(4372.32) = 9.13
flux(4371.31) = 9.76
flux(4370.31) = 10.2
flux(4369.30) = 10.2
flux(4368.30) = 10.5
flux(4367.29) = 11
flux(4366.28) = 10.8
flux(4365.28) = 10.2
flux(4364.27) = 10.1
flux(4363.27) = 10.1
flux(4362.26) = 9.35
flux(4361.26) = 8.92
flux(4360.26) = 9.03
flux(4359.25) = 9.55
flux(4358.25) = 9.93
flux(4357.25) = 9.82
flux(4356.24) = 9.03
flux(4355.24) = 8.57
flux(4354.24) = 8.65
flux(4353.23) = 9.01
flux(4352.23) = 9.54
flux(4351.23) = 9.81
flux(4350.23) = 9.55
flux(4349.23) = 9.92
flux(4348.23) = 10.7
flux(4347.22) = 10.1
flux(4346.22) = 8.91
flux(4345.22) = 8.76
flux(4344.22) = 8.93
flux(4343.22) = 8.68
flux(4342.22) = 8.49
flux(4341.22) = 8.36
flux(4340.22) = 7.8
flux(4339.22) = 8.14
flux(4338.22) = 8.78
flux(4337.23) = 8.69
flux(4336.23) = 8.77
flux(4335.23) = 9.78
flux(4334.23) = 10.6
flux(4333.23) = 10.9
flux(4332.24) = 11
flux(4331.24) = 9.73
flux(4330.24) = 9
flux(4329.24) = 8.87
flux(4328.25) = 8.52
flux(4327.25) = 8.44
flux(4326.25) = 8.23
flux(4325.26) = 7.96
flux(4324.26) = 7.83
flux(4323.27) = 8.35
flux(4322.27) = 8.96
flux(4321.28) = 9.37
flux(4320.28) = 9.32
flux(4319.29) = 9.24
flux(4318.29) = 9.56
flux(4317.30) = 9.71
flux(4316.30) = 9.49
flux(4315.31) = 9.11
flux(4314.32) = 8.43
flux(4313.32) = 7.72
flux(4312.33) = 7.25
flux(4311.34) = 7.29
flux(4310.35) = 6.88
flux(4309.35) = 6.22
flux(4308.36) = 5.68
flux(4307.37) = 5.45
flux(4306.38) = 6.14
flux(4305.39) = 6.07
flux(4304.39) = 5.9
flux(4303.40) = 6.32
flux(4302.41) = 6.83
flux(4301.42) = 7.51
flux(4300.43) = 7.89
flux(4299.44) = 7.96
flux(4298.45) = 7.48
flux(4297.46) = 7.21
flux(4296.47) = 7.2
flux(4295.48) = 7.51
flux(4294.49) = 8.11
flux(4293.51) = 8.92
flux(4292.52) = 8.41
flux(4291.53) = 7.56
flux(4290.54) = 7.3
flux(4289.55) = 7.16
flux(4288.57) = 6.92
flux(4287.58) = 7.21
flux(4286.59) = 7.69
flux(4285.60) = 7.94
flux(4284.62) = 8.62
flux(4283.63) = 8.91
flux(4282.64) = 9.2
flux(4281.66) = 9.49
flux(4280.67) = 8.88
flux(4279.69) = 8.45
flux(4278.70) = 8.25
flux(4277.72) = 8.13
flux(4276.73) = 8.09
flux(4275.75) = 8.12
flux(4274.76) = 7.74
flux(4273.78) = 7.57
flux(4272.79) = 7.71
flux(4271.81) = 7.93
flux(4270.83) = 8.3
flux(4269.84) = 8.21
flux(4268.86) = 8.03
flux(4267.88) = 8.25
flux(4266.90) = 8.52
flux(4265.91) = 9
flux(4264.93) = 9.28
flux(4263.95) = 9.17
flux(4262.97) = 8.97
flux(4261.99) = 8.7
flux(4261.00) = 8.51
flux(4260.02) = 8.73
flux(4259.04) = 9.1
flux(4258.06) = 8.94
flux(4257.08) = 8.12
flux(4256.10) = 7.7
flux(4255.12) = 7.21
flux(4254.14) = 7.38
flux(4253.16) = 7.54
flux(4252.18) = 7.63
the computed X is 3.0 Ang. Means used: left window 8.23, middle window 6.91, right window 9.17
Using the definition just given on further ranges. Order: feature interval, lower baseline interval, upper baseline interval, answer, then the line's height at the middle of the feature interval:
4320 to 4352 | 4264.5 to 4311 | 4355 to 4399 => -2.1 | 8.54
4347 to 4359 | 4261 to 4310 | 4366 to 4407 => -1.1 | 8.74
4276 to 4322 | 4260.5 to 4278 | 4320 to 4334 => 4.6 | 8.71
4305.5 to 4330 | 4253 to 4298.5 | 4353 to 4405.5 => 1.6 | 8.62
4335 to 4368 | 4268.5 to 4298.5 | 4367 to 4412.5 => -2.0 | 8.81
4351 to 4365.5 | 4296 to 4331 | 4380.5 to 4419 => -1.4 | 8.58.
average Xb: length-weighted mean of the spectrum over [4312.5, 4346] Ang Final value 8.94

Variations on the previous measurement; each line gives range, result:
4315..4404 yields 9.22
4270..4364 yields 8.43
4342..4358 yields 9.3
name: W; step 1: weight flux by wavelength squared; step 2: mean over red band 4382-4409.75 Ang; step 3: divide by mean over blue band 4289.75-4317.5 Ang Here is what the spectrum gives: 1.3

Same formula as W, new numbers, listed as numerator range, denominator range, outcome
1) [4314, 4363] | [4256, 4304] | 1.16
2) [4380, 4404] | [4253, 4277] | 1.15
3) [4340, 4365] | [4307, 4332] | 1.14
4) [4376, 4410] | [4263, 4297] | 1.17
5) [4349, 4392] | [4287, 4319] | 1.28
